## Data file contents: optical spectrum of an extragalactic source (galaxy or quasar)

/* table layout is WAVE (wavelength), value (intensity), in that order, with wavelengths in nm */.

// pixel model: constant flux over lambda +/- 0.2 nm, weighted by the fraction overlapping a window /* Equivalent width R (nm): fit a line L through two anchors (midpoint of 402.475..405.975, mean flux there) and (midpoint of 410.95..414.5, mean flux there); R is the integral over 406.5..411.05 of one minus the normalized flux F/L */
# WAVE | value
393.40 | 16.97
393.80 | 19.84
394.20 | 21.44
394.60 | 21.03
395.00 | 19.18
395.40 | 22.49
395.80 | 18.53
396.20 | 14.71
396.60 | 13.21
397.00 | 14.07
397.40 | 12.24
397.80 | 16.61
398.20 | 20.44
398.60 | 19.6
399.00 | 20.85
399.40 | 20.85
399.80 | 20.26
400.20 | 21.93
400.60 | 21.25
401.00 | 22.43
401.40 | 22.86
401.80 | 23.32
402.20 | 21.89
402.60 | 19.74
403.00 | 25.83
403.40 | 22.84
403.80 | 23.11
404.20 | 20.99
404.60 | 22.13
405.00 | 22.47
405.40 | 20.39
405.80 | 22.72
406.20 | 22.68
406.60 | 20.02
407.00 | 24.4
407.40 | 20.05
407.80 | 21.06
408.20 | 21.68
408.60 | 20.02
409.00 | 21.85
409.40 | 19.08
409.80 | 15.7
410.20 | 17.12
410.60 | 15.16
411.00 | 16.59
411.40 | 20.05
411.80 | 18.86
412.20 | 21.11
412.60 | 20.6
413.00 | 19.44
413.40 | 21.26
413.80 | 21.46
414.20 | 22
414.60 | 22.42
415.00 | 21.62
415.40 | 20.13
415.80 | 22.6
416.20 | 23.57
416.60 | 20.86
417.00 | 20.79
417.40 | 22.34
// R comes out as 0.39 nm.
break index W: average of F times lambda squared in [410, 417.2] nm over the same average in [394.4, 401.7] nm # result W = 1.15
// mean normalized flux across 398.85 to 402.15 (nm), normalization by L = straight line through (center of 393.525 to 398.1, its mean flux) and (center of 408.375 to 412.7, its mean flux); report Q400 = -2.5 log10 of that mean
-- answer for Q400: -0.21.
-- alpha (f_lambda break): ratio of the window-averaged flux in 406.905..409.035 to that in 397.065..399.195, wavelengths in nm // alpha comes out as 1.21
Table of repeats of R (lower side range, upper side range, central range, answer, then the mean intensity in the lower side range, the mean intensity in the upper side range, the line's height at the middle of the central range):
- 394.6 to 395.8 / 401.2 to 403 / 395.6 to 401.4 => 0.79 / 20.5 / 22.4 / 21.4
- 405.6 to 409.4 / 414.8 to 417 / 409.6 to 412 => 0.48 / 21.5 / 21.7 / 21.6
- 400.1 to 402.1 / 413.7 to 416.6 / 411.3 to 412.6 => 0.11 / 22.4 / 21.9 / 22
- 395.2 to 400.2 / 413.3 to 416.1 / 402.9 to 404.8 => -0.34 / 18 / 21.7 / 19.3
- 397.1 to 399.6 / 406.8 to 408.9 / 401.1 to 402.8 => -0.22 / 18.3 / 21.5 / 19.5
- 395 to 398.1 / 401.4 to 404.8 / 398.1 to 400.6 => -0.23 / 16.3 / 22.5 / 19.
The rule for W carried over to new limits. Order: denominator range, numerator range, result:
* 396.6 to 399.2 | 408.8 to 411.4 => 1.11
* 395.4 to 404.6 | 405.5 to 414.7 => 1.06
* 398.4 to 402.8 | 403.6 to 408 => 1.05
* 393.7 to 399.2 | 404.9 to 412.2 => 1.17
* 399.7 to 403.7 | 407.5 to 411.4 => 0.88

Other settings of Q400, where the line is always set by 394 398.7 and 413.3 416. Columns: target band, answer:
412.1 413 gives 0.04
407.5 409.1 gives -0.04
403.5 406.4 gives -0.13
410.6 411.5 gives 0.20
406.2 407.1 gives -0.11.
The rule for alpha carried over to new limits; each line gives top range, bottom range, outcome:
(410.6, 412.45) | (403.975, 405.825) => 0.87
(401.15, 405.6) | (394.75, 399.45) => 1.26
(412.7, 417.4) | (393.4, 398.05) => 1.22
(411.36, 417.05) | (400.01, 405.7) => 0.95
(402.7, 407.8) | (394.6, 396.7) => 1.22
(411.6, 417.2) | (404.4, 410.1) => 1.01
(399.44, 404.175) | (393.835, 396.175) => 1.11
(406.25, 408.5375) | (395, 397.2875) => 1.29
